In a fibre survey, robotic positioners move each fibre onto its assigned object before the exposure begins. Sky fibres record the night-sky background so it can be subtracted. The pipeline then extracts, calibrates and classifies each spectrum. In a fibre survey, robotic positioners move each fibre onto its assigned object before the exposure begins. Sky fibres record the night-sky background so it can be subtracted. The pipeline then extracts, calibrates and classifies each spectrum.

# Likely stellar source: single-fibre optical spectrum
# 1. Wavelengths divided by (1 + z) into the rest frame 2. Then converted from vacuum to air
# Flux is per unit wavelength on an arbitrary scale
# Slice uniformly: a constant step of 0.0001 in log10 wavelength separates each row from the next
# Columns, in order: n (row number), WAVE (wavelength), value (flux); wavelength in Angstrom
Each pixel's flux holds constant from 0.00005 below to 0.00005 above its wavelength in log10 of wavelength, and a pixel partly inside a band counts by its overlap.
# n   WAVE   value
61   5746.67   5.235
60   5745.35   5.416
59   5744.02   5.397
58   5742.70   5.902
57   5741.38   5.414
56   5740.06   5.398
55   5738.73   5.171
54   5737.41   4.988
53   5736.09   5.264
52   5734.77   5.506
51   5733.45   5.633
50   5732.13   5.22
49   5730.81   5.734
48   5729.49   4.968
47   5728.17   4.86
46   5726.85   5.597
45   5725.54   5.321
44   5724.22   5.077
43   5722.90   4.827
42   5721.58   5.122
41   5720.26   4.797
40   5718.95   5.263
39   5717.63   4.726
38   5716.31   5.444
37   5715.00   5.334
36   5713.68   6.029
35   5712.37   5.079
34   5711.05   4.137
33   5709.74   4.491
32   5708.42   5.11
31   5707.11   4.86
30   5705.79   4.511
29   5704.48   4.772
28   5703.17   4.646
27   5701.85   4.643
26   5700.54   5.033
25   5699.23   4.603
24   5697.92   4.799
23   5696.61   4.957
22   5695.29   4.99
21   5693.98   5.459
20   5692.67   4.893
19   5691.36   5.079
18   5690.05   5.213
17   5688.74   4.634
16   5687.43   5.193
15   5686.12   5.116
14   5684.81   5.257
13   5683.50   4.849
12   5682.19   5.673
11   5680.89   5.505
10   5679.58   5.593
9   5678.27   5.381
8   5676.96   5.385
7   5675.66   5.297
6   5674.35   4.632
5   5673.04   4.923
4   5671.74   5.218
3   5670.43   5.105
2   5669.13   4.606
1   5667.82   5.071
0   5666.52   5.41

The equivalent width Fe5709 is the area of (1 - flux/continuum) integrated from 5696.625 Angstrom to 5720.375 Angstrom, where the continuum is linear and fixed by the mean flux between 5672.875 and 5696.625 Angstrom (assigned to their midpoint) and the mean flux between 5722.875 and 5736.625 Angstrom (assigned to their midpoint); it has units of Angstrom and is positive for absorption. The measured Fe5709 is 1.5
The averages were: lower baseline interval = 5.17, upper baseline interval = 5.3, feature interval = 4.91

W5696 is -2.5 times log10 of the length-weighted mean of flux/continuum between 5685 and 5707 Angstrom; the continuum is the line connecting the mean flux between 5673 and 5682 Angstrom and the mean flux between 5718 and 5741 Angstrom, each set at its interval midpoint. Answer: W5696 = 0.075 mag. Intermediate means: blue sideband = 5.29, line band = 4.91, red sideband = 5.22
